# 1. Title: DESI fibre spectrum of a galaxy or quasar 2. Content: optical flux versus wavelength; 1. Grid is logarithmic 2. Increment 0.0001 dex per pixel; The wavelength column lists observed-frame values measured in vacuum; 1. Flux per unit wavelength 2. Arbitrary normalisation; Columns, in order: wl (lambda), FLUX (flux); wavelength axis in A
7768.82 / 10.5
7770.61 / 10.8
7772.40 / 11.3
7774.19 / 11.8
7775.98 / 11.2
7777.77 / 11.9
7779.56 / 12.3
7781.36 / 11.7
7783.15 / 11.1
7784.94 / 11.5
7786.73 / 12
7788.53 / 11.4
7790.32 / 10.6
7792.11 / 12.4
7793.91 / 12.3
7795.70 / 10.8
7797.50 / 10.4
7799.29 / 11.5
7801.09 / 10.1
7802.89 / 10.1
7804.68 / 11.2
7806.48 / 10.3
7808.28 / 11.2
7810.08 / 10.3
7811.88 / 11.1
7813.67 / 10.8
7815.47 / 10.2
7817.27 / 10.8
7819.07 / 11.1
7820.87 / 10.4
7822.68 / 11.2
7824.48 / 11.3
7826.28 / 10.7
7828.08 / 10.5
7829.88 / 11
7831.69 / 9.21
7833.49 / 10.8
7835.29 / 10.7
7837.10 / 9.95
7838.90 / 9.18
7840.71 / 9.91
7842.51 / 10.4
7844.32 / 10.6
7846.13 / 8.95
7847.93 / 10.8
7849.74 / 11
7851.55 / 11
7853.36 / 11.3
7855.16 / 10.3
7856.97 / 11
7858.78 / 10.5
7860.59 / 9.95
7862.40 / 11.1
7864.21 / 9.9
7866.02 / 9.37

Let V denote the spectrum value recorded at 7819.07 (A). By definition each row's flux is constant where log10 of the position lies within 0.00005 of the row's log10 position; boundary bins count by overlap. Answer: 11.1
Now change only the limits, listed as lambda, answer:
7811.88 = 11.1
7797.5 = 10.4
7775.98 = 11.2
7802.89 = 10.1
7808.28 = 11.2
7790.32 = 10.6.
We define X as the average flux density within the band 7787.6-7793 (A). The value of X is 11.5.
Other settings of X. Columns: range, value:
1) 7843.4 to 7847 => 9.76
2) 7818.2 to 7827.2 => 10.9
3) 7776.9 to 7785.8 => 11.7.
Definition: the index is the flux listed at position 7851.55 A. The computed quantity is 11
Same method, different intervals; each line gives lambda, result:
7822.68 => 11.2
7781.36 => 11.7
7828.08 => 10.5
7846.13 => 8.95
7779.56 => 12.3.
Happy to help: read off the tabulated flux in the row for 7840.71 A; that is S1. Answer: 9.91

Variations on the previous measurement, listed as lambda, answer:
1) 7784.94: 11.5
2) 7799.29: 11.5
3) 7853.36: 11.3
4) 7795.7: 10.8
